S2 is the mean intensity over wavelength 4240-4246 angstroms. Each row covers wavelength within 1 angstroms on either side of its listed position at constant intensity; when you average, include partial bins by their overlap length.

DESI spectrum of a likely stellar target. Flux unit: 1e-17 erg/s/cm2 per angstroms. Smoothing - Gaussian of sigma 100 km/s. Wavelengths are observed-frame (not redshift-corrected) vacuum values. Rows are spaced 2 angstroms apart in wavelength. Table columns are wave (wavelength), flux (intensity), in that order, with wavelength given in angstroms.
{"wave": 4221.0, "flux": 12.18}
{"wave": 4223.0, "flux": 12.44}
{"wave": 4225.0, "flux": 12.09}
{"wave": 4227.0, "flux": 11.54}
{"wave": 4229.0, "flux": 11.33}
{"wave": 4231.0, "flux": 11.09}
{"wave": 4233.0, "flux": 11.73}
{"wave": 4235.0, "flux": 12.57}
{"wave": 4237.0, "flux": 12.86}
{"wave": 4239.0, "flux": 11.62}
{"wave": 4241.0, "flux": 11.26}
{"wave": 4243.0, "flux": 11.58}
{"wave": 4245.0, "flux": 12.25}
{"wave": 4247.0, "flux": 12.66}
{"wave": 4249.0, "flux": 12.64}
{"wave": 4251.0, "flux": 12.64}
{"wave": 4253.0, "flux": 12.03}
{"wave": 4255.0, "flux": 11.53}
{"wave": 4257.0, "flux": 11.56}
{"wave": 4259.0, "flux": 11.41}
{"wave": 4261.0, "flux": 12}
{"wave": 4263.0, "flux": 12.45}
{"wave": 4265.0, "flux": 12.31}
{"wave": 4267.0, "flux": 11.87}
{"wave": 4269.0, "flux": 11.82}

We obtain 11.7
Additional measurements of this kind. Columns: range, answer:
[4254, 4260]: 11.5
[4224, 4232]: 11.5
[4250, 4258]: 11.9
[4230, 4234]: 11.4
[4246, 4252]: 12.6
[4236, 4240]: 12.2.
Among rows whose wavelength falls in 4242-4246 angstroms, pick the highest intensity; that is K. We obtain 12.25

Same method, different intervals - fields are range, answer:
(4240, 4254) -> 12.66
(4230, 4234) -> 11.73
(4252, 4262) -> 12.03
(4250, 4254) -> 12.64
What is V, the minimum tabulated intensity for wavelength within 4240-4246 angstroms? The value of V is 11.26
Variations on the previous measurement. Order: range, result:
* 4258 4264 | 11.41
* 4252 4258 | 11.53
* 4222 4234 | 11.09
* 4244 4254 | 12.03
